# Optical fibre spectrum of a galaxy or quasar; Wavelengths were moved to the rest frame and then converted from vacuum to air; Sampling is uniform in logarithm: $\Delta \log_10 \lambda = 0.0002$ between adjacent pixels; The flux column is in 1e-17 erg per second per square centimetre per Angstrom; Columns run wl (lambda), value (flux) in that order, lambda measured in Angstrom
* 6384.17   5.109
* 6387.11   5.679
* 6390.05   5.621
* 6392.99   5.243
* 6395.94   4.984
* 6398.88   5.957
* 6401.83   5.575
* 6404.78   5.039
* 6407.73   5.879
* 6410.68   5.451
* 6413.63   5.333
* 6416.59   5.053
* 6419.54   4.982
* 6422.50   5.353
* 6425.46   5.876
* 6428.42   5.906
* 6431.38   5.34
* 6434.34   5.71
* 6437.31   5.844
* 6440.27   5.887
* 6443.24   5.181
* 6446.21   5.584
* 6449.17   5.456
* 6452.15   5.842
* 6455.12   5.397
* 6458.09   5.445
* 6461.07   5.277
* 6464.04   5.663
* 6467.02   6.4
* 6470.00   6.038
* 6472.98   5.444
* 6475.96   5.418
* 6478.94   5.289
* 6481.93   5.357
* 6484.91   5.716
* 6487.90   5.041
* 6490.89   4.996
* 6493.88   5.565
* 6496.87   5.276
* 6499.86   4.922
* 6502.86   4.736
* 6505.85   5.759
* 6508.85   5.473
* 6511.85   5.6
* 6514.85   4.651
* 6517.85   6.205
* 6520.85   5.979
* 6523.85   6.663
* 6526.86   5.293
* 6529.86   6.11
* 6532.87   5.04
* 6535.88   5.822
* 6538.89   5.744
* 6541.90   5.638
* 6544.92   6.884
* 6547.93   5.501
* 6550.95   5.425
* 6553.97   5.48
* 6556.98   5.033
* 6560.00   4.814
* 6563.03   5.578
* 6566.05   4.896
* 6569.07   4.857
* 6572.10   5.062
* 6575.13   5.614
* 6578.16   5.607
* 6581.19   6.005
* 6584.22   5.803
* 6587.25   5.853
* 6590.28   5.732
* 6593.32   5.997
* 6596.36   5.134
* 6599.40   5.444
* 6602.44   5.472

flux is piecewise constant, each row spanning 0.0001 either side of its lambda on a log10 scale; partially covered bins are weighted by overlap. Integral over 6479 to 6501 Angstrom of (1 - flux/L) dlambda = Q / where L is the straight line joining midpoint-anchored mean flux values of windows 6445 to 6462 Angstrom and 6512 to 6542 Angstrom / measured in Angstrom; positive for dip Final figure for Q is 1.3 Angstrom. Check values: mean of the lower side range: 5.51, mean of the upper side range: 5.71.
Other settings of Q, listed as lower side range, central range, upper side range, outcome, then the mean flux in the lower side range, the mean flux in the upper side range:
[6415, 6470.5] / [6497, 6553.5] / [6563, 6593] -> -0.84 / 5.58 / 5.52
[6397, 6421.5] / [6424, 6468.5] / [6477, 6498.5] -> -2.41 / 5.4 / 5.32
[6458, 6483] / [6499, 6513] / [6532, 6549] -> 0.98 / 5.6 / 5.81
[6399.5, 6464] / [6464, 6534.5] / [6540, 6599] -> -0.14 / 5.51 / 5.52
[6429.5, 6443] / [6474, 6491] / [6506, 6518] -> 0.57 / 5.65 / 5.43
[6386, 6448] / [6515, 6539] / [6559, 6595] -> -1.32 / 5.5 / 5.49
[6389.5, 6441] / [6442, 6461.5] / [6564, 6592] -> 0.10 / 5.49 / 5.5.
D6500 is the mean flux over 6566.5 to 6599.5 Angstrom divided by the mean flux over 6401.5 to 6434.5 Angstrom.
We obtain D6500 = 1.0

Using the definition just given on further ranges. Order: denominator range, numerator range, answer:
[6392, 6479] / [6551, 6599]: 0.98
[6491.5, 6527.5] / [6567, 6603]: 1.01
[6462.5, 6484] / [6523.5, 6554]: 1.02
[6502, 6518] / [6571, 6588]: 1.06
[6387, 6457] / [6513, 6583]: 1.01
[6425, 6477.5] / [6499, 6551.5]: 1.00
